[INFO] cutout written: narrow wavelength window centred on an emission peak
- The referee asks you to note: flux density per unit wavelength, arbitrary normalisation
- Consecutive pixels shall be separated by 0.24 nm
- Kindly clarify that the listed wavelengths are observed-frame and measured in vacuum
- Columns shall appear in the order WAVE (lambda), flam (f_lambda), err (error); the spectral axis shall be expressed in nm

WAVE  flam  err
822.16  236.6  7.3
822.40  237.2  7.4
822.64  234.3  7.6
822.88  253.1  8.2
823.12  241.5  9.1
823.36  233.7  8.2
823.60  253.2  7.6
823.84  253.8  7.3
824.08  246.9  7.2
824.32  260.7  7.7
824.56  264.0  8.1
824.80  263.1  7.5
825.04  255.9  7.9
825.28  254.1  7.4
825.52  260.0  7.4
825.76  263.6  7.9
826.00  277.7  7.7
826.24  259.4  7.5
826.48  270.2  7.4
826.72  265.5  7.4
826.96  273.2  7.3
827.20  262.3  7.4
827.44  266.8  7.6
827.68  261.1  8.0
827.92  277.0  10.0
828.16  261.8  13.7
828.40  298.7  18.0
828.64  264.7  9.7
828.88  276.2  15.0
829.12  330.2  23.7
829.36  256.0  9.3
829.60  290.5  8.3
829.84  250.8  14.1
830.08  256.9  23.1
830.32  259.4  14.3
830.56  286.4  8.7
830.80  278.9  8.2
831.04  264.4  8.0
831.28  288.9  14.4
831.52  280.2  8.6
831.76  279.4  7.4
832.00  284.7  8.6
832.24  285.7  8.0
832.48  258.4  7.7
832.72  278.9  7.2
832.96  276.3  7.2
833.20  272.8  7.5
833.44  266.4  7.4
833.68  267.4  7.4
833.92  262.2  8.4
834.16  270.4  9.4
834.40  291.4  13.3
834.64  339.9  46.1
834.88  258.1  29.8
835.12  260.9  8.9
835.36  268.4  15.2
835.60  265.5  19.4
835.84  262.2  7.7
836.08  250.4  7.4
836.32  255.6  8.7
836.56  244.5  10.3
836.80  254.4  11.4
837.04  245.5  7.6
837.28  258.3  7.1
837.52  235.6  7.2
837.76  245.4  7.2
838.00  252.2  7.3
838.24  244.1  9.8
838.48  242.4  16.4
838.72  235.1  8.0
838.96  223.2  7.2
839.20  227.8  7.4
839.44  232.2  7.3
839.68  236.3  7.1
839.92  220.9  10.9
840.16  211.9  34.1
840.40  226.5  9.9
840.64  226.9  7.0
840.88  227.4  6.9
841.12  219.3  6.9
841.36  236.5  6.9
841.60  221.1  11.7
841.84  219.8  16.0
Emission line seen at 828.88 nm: C III]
